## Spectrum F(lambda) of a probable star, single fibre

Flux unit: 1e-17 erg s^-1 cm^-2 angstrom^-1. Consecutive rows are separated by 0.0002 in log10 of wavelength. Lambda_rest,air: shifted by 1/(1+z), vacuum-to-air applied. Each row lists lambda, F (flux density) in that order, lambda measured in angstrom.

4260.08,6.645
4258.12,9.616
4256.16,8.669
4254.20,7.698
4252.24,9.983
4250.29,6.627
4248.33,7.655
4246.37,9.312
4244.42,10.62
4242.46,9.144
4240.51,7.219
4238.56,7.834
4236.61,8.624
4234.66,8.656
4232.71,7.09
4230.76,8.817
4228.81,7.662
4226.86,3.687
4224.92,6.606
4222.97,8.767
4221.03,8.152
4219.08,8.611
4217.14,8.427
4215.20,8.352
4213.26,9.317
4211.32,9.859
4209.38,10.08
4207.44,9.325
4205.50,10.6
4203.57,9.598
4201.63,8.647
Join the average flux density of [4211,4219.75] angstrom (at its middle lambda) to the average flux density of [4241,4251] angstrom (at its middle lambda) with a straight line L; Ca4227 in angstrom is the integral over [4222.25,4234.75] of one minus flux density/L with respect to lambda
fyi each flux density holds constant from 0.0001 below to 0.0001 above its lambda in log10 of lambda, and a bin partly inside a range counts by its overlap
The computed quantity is 2.2 angstrom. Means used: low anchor 8.86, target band 7.2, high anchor 8.65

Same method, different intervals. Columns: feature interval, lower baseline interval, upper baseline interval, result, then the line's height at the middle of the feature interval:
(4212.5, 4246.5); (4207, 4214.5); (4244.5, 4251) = 3.0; 8.95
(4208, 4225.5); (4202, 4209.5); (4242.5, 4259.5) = 1.4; 9.53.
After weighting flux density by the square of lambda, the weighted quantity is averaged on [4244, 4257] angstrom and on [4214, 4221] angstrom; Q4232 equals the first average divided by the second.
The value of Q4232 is 1.03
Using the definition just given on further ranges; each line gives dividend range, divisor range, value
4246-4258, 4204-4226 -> 0.96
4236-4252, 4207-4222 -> 0.95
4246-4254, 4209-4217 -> 0.91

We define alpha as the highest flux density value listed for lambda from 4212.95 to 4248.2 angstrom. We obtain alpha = 10.62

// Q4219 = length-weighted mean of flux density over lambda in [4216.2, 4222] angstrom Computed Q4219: 8.39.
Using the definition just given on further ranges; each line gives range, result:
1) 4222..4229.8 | 6.68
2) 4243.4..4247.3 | 9.96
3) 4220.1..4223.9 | 8.47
